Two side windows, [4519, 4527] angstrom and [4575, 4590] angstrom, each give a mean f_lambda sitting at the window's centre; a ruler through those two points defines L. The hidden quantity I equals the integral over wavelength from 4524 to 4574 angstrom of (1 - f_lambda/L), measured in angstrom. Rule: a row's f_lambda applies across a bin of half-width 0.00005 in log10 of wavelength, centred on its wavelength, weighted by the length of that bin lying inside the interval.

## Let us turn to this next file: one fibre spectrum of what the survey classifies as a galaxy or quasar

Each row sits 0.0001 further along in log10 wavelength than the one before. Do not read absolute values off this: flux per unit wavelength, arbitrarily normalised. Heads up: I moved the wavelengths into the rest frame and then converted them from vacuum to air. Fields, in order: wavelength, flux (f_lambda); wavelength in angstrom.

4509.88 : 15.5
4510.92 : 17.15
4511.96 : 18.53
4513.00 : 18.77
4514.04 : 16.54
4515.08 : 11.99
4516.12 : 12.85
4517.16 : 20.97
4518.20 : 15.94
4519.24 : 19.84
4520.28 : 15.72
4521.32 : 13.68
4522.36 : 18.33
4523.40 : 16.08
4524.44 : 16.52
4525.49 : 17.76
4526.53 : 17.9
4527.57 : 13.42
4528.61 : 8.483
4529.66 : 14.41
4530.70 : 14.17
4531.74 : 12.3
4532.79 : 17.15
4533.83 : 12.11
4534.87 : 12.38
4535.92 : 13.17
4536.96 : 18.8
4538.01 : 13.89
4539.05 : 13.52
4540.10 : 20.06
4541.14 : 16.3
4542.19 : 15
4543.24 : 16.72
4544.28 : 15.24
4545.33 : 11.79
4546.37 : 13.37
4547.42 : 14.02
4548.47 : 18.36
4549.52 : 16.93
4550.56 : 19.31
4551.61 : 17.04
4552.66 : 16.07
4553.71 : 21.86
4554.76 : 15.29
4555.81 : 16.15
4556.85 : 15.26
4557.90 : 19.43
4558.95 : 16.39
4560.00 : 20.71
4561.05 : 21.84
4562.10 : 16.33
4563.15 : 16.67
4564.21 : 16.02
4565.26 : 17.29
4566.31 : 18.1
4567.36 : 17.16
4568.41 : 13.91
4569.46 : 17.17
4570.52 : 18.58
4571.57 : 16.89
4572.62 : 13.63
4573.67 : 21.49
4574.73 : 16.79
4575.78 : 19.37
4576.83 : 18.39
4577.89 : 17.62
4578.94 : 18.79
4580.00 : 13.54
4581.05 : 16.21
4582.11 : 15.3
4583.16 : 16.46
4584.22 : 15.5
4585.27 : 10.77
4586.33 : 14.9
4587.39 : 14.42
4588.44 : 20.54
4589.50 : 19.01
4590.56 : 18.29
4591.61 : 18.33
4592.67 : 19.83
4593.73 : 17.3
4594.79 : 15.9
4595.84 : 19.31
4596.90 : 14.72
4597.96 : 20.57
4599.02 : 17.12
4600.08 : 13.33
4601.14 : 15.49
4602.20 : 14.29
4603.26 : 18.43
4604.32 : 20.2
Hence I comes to 1.6 angstrom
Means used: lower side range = 16.9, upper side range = 16.5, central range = 16.2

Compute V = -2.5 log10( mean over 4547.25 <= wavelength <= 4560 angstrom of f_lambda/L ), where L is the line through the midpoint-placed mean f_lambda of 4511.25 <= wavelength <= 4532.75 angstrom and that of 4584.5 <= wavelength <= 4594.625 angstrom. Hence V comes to -0.07 mag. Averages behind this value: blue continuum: 15.7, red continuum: 17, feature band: 17.4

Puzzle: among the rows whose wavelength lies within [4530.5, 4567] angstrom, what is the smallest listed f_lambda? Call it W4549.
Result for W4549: 11.79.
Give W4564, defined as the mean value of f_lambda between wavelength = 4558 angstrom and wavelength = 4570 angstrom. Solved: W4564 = 17.5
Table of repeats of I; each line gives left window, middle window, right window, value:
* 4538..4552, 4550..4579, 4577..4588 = -3.6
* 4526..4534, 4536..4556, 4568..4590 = -2.0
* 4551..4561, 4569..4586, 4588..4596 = 1.5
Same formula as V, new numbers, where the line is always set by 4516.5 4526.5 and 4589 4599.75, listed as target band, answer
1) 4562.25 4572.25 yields 0.05 mag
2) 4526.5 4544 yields 0.18 mag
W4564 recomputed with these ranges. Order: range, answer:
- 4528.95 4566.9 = 16.2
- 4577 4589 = 15.9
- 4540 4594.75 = 16.9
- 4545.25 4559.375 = 16.7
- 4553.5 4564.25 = 17.8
